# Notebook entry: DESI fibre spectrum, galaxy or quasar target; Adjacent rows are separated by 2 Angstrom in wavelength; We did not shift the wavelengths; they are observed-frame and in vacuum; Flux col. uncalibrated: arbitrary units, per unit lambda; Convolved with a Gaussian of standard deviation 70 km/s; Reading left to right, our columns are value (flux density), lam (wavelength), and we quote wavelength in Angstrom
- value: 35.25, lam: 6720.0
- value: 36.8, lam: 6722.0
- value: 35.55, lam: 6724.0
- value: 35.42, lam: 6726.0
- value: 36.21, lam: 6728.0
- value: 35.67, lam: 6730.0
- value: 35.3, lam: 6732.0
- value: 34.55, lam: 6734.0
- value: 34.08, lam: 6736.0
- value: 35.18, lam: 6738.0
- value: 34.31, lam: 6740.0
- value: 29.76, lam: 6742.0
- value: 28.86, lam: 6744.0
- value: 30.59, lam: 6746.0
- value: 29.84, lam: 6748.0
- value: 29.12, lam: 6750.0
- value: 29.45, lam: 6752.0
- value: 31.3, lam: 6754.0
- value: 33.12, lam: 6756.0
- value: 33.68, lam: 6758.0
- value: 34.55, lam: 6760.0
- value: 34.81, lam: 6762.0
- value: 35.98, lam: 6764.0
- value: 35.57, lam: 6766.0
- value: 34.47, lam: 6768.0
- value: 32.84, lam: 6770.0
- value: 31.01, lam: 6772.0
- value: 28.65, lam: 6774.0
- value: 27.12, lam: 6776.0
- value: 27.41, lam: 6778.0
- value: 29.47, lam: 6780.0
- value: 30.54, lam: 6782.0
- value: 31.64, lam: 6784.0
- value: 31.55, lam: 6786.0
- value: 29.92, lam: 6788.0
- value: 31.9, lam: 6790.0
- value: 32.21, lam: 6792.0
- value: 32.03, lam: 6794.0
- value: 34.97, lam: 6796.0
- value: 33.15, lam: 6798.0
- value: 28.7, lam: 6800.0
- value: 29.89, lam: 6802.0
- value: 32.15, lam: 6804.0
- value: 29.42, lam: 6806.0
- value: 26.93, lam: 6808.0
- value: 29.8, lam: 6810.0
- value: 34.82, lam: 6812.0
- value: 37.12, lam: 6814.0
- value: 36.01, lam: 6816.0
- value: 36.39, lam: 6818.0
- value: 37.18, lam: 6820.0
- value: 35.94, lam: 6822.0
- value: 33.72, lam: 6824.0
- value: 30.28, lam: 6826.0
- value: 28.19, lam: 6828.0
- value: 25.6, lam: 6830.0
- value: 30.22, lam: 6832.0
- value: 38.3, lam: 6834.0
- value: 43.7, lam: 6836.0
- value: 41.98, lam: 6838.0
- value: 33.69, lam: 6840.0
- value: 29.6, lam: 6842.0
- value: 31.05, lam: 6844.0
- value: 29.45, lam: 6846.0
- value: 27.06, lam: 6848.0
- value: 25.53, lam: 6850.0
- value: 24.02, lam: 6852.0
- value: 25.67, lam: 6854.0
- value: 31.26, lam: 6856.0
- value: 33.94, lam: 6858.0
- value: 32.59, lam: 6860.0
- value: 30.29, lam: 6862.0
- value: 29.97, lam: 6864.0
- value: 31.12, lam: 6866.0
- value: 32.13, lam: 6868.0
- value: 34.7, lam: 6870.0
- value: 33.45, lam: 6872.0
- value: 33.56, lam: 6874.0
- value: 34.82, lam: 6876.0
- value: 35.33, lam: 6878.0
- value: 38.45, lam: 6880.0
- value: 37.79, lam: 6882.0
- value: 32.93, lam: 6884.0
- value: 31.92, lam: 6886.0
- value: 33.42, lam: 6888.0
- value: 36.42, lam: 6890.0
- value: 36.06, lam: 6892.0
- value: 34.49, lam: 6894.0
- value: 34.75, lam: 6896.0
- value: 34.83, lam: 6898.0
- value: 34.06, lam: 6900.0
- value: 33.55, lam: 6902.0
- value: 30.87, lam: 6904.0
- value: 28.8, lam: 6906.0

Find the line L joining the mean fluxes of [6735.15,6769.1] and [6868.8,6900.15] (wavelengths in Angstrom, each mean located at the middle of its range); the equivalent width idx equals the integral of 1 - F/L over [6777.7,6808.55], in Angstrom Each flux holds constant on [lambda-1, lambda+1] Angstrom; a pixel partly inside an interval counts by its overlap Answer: 2.2 Angstrom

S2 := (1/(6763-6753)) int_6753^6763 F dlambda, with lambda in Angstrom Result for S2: 33.5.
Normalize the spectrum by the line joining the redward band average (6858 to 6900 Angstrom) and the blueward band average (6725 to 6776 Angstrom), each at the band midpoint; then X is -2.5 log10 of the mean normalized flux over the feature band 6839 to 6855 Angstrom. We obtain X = 0.19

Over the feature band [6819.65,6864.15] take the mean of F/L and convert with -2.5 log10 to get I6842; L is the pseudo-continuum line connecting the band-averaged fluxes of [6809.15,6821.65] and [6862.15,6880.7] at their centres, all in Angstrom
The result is 0.09 mag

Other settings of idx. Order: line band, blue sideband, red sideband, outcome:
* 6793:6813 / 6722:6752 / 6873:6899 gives 1.6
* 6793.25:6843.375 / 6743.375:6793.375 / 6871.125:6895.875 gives -0.4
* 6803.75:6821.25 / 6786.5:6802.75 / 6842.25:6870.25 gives -1.3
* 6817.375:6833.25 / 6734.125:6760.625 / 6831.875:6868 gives -0.2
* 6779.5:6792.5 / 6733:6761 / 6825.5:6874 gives 0.3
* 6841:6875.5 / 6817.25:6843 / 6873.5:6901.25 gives 4.2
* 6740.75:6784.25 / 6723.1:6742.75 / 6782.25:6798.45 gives 2.5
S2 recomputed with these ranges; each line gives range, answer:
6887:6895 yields 35.1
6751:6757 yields 31.3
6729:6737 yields 34.9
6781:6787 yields 31.2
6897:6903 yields 34.1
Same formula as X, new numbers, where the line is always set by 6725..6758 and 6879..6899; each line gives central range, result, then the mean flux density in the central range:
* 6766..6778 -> 0.08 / 30.9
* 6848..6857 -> 0.28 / 26.7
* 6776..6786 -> 0.13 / 29.7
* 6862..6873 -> 0.09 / 32.1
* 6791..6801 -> 0.05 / 32.2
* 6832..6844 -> -0.06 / 36.3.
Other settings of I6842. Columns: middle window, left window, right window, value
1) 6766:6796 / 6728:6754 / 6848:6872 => 0.02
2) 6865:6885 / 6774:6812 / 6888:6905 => -0.03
